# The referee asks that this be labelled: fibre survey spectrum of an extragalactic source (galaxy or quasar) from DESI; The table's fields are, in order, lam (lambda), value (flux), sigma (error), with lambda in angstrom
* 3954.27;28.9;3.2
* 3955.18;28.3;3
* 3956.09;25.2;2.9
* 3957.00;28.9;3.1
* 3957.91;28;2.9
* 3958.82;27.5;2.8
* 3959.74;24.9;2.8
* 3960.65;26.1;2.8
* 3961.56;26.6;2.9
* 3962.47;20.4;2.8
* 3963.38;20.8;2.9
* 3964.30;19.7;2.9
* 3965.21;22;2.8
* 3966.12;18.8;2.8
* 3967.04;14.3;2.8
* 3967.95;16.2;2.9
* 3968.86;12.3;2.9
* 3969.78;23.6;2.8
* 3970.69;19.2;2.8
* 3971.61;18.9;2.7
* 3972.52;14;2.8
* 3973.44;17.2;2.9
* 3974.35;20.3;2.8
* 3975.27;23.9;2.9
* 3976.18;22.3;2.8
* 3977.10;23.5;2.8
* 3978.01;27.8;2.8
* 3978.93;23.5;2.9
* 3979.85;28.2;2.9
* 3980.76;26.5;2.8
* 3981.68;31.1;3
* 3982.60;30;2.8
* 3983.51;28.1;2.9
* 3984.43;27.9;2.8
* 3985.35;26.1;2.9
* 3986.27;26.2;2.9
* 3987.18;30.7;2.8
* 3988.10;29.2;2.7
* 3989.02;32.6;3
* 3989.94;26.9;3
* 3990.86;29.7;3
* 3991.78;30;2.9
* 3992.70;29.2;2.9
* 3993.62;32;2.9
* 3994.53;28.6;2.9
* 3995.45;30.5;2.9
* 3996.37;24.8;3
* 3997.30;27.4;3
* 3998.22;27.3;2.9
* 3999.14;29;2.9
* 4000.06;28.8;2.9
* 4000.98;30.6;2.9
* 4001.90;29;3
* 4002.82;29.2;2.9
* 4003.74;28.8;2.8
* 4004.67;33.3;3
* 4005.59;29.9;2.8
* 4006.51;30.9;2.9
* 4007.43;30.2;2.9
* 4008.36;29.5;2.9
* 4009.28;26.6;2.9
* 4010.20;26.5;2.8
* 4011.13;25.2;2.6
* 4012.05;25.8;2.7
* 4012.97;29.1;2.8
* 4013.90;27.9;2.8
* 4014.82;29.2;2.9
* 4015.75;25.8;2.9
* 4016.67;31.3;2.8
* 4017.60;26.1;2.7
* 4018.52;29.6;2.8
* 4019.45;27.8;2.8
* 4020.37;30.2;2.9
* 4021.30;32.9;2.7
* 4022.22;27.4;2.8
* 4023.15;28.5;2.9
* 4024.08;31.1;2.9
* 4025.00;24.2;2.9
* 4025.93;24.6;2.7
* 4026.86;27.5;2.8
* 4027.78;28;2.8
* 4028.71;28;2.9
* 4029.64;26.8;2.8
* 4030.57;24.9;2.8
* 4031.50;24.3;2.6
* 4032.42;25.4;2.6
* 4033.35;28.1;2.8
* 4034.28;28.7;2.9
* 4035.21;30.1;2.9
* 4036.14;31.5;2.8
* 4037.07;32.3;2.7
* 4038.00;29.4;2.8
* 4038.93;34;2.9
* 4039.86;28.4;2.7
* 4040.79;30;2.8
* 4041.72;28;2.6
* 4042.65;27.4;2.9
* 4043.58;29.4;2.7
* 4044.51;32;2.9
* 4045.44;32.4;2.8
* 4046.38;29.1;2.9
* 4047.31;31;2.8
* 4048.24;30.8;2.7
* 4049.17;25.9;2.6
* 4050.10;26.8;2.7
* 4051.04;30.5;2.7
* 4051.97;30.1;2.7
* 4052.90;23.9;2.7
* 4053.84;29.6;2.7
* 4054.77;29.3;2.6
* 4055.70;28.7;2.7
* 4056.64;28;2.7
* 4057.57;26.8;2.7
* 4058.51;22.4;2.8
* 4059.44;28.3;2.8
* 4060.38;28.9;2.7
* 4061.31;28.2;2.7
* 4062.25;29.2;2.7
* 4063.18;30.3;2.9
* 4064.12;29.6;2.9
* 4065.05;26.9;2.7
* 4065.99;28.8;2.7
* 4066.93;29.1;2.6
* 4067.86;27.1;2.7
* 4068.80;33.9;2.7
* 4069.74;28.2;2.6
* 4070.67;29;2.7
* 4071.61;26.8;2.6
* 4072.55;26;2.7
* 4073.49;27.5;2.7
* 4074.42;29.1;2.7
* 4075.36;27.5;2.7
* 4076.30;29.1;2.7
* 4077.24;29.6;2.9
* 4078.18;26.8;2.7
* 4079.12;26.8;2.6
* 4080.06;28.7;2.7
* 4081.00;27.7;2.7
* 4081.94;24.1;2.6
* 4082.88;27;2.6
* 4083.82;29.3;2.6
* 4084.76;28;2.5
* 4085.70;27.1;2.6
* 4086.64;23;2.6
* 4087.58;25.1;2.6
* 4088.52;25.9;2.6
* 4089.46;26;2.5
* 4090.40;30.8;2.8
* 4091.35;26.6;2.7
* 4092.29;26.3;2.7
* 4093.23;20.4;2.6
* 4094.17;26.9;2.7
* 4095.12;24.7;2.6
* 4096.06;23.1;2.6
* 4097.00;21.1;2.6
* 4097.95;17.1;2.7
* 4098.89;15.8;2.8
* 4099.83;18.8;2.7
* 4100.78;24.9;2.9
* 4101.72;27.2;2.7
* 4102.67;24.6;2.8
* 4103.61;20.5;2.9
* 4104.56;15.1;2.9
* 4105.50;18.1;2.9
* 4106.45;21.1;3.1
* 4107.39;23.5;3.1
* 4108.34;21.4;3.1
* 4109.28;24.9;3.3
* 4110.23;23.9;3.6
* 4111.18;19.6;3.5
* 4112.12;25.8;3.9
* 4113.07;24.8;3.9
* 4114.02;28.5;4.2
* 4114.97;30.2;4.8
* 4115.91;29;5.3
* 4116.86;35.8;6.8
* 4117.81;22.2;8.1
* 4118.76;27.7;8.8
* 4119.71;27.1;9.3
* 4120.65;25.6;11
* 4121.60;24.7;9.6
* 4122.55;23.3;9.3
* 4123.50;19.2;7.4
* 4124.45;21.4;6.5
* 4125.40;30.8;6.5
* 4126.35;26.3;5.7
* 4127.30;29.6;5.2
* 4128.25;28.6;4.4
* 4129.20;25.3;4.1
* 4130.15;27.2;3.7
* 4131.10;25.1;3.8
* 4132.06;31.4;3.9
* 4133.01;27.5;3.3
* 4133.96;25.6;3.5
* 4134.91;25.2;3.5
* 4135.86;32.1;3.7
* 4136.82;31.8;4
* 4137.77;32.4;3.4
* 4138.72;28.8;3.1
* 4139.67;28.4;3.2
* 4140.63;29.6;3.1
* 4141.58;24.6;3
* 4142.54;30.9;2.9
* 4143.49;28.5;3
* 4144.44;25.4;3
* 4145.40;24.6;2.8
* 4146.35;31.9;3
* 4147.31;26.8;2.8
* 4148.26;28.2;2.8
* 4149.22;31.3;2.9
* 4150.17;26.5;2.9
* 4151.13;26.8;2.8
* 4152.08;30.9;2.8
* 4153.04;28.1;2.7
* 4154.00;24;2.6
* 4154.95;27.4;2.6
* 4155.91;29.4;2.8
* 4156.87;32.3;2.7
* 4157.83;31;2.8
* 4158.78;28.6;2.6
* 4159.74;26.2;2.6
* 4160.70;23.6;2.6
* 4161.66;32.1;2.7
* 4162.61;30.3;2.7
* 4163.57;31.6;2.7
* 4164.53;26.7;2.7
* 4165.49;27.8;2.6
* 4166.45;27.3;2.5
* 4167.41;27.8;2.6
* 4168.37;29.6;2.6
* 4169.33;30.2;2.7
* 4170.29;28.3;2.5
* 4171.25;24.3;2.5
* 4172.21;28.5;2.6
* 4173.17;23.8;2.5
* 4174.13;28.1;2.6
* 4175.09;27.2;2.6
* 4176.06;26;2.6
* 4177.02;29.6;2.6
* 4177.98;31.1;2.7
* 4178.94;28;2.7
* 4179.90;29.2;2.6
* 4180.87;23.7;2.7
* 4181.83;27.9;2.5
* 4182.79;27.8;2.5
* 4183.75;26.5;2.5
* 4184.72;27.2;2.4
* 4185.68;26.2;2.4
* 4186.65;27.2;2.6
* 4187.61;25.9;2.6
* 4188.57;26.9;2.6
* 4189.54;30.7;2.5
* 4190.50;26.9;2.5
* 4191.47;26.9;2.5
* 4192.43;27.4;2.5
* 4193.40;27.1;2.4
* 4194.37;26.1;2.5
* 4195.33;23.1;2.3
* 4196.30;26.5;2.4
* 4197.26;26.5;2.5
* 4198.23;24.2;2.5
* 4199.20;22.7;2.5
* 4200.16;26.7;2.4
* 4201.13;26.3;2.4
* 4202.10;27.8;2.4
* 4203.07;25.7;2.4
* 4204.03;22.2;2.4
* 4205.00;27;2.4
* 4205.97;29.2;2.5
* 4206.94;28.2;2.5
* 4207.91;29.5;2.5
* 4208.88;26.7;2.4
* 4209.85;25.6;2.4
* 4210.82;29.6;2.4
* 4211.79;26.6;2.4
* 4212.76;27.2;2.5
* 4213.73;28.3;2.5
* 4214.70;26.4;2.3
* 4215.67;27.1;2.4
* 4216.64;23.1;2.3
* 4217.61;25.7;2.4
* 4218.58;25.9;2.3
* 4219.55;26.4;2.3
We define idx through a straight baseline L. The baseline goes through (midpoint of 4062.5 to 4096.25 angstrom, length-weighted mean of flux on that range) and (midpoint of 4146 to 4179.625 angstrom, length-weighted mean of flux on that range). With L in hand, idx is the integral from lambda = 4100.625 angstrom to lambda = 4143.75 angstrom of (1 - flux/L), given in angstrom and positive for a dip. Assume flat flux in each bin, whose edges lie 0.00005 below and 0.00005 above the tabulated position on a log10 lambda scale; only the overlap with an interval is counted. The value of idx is 2.7 angstrom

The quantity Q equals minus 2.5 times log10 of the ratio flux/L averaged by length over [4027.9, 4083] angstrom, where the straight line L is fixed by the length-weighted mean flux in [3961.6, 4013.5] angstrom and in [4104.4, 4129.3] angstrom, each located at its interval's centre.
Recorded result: -0.12 mag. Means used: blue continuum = 25.8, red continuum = 25.1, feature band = 28.4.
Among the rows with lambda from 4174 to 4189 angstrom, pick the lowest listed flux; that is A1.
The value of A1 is 23.7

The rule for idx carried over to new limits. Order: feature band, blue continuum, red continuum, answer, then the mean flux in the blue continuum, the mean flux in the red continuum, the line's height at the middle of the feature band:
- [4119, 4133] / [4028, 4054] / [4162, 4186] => 1.0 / 28.9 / 27.8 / 28.2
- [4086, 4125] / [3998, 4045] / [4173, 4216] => 5.4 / 28.7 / 26.9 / 27.8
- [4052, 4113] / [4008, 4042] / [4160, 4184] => 5.0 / 28.2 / 27.9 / 28.1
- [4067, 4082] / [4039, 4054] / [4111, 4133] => 0.1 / 29.2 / 26.6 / 28.2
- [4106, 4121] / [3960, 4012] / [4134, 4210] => 0.8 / 25.8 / 27.7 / 27.1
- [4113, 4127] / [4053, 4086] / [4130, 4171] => 0.9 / 28.1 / 28.4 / 28.3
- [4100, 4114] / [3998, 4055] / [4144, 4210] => 2.7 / 28.7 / 27.4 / 28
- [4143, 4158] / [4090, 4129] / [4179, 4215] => -1.7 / 24.3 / 26.8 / 25.5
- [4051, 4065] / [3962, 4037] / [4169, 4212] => -0.8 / 26.5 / 26.9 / 26.6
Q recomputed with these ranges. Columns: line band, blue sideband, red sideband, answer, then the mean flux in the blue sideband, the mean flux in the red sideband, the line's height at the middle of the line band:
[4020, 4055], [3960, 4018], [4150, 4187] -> -0.09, 26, 27.9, 26.5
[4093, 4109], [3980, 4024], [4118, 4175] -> 0.29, 28.8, 27.7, 28.1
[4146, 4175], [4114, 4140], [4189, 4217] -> -0.05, 27.5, 26.6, 27.1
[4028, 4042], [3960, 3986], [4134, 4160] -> -0.16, 22.5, 28.6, 24.7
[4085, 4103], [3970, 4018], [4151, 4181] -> 0.16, 27.2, 28.2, 27.8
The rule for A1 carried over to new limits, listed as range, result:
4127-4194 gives 23.6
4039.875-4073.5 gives 22.4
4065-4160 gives 15.1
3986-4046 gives 24.2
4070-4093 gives 23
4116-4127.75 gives 19.2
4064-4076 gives 26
